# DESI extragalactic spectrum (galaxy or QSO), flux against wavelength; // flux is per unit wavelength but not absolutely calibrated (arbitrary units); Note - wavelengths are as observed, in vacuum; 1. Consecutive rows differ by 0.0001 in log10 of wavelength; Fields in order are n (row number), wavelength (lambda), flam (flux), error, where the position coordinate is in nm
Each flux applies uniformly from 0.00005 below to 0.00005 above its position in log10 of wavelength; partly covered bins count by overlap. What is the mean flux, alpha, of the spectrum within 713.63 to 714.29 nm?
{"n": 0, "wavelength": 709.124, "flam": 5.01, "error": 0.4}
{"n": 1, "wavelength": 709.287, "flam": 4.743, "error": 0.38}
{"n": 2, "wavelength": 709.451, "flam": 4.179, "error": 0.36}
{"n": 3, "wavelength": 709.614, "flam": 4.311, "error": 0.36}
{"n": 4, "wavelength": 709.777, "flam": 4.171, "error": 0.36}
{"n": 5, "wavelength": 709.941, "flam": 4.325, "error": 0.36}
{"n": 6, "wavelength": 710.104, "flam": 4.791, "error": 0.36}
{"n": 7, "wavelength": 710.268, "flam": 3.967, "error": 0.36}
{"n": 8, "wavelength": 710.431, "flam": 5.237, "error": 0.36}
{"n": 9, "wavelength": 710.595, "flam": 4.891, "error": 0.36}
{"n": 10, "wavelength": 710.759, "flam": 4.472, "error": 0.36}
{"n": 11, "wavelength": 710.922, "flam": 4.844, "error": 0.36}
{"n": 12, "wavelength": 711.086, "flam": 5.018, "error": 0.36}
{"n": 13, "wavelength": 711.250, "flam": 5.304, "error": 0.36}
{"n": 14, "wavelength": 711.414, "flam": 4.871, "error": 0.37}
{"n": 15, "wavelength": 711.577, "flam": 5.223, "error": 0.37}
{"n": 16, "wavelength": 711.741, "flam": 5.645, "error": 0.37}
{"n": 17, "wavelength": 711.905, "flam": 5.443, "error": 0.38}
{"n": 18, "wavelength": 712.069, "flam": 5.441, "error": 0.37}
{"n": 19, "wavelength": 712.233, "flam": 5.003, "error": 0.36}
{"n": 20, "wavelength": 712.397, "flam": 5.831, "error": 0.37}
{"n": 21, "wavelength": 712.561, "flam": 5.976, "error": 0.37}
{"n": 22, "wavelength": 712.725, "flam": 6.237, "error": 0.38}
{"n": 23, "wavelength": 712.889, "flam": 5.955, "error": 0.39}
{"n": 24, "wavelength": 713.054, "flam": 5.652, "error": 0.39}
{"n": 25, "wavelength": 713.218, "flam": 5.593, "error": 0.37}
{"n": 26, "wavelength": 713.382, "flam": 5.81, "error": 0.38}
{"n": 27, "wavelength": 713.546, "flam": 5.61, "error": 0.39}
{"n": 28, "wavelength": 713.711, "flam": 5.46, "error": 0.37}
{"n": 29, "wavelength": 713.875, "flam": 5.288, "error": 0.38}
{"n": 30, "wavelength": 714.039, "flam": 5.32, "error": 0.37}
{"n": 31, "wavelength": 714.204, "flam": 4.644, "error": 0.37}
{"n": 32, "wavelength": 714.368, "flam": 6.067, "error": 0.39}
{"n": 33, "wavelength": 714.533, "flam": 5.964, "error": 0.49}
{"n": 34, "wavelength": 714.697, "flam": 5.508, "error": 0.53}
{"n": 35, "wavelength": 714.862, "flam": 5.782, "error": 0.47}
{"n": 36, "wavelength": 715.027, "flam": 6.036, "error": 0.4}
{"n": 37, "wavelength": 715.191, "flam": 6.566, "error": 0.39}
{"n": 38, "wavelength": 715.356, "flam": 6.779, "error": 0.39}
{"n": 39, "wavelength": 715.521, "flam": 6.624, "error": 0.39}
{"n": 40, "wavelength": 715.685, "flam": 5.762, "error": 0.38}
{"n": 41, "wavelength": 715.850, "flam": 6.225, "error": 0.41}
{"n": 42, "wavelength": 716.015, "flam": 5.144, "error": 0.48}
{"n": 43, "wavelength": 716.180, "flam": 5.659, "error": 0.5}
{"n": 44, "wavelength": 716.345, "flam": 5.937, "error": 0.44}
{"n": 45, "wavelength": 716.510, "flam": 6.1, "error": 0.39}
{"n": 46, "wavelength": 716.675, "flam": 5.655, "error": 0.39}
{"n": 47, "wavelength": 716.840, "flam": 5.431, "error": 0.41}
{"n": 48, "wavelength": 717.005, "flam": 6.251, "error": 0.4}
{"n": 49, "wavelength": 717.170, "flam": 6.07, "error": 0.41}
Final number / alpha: 5.19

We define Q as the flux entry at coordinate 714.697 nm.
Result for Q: 5.508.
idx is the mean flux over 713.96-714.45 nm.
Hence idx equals 5.34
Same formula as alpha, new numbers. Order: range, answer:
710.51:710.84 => 4.68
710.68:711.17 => 4.78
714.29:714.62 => 6.01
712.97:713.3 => 5.62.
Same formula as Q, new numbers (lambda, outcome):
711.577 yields 5.223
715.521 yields 6.624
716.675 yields 5.655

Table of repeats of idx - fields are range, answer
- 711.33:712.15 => 5.33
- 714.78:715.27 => 6.13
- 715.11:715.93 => 6.39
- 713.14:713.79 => 5.62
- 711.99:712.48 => 5.43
